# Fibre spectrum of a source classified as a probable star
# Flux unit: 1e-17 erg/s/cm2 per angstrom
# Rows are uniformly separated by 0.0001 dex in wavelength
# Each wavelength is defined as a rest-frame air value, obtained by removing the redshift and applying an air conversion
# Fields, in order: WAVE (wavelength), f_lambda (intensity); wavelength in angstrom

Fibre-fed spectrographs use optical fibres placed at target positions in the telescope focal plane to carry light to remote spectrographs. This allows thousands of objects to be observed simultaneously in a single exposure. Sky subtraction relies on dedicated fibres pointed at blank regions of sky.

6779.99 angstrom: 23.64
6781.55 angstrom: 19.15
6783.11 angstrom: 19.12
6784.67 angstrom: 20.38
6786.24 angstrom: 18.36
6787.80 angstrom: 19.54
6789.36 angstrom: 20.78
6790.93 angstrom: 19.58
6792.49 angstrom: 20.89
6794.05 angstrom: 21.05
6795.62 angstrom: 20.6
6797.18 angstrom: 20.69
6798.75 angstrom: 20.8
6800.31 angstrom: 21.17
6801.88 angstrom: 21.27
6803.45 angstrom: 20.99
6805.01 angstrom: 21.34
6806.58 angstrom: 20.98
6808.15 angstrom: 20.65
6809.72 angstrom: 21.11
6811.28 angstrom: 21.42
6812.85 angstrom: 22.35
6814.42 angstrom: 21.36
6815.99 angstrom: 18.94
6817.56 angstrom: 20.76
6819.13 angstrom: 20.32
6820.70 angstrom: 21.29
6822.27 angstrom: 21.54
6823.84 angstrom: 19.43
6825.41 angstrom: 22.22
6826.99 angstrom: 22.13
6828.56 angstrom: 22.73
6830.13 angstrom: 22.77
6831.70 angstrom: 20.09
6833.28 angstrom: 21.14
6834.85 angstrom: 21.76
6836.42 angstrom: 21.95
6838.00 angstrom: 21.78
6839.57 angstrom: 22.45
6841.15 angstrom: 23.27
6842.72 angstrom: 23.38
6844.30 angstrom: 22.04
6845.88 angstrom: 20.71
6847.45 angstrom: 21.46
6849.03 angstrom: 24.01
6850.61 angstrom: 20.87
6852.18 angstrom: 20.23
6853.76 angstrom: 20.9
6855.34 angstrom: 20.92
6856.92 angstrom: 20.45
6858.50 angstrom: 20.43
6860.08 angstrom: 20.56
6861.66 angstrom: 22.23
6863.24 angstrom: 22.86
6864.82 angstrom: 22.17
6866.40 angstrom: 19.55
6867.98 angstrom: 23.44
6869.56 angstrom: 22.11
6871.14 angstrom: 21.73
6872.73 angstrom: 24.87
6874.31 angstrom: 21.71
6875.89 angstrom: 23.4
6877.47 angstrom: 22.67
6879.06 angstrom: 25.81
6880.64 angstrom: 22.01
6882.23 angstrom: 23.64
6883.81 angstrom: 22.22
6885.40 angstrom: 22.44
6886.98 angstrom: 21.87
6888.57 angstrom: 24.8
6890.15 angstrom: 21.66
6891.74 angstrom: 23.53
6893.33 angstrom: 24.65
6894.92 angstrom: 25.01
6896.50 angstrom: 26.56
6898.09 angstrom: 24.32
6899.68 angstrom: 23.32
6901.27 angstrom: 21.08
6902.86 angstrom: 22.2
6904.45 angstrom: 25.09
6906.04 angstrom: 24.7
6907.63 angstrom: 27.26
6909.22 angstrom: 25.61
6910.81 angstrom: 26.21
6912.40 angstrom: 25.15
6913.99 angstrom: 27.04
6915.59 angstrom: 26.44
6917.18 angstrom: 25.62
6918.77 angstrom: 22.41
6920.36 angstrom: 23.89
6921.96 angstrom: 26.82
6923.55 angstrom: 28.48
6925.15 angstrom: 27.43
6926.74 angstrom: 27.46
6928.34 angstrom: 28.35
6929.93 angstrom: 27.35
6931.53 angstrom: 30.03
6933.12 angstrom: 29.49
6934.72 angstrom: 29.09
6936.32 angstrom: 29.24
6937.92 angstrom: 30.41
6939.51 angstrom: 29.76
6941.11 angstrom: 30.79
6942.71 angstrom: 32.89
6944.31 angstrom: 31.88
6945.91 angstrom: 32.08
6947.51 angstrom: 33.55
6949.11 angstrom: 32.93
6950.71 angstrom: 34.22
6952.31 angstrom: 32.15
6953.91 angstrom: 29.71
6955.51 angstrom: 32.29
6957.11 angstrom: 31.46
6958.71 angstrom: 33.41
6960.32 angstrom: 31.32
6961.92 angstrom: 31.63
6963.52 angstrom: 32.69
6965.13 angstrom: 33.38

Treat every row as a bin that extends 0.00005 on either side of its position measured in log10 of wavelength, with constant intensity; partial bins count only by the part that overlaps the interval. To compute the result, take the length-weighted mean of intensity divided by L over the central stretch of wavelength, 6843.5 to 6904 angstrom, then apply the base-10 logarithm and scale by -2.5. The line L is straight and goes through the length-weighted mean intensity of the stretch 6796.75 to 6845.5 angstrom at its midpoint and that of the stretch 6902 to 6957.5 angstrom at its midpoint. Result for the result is 0.11 mag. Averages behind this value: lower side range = 21.4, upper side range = 28.5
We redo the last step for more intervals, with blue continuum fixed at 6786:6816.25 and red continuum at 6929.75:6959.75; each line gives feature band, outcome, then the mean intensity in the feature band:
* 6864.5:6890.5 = 0.16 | 22.7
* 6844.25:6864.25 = 0.16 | 21.3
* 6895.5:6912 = 0.15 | 24.7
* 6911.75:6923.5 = 0.15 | 25.5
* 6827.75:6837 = 0.06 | 21.8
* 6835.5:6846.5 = 0.07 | 22.2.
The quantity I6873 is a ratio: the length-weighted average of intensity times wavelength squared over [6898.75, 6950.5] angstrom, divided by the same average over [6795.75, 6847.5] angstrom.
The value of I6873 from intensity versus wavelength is 1.3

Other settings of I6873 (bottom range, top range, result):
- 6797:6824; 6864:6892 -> 1.11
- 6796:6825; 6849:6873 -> 1.05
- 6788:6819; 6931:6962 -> 1.57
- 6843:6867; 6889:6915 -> 1.17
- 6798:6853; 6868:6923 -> 1.15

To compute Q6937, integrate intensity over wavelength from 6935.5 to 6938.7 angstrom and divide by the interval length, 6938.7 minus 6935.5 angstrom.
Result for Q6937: 29.8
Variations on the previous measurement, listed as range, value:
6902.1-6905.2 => 23.6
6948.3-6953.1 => 33.1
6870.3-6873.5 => 23.2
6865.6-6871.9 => 21.7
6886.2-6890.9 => 22.8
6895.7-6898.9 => 25.5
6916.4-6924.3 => 25.4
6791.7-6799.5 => 20.8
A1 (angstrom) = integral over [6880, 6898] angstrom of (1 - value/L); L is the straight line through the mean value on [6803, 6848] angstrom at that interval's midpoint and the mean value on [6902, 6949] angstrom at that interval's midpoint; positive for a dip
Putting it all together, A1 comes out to 1.4 angstrom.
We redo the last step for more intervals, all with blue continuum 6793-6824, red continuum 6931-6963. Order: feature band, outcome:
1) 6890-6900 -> 1.1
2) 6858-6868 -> 1.4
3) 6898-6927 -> 3.6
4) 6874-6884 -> 1.2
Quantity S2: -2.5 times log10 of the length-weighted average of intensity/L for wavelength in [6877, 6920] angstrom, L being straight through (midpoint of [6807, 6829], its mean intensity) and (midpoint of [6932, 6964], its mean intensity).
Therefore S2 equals 0.14 mag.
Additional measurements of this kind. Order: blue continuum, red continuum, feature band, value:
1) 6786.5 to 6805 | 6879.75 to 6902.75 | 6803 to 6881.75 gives 0.01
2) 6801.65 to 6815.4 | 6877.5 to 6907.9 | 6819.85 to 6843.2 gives 0.00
